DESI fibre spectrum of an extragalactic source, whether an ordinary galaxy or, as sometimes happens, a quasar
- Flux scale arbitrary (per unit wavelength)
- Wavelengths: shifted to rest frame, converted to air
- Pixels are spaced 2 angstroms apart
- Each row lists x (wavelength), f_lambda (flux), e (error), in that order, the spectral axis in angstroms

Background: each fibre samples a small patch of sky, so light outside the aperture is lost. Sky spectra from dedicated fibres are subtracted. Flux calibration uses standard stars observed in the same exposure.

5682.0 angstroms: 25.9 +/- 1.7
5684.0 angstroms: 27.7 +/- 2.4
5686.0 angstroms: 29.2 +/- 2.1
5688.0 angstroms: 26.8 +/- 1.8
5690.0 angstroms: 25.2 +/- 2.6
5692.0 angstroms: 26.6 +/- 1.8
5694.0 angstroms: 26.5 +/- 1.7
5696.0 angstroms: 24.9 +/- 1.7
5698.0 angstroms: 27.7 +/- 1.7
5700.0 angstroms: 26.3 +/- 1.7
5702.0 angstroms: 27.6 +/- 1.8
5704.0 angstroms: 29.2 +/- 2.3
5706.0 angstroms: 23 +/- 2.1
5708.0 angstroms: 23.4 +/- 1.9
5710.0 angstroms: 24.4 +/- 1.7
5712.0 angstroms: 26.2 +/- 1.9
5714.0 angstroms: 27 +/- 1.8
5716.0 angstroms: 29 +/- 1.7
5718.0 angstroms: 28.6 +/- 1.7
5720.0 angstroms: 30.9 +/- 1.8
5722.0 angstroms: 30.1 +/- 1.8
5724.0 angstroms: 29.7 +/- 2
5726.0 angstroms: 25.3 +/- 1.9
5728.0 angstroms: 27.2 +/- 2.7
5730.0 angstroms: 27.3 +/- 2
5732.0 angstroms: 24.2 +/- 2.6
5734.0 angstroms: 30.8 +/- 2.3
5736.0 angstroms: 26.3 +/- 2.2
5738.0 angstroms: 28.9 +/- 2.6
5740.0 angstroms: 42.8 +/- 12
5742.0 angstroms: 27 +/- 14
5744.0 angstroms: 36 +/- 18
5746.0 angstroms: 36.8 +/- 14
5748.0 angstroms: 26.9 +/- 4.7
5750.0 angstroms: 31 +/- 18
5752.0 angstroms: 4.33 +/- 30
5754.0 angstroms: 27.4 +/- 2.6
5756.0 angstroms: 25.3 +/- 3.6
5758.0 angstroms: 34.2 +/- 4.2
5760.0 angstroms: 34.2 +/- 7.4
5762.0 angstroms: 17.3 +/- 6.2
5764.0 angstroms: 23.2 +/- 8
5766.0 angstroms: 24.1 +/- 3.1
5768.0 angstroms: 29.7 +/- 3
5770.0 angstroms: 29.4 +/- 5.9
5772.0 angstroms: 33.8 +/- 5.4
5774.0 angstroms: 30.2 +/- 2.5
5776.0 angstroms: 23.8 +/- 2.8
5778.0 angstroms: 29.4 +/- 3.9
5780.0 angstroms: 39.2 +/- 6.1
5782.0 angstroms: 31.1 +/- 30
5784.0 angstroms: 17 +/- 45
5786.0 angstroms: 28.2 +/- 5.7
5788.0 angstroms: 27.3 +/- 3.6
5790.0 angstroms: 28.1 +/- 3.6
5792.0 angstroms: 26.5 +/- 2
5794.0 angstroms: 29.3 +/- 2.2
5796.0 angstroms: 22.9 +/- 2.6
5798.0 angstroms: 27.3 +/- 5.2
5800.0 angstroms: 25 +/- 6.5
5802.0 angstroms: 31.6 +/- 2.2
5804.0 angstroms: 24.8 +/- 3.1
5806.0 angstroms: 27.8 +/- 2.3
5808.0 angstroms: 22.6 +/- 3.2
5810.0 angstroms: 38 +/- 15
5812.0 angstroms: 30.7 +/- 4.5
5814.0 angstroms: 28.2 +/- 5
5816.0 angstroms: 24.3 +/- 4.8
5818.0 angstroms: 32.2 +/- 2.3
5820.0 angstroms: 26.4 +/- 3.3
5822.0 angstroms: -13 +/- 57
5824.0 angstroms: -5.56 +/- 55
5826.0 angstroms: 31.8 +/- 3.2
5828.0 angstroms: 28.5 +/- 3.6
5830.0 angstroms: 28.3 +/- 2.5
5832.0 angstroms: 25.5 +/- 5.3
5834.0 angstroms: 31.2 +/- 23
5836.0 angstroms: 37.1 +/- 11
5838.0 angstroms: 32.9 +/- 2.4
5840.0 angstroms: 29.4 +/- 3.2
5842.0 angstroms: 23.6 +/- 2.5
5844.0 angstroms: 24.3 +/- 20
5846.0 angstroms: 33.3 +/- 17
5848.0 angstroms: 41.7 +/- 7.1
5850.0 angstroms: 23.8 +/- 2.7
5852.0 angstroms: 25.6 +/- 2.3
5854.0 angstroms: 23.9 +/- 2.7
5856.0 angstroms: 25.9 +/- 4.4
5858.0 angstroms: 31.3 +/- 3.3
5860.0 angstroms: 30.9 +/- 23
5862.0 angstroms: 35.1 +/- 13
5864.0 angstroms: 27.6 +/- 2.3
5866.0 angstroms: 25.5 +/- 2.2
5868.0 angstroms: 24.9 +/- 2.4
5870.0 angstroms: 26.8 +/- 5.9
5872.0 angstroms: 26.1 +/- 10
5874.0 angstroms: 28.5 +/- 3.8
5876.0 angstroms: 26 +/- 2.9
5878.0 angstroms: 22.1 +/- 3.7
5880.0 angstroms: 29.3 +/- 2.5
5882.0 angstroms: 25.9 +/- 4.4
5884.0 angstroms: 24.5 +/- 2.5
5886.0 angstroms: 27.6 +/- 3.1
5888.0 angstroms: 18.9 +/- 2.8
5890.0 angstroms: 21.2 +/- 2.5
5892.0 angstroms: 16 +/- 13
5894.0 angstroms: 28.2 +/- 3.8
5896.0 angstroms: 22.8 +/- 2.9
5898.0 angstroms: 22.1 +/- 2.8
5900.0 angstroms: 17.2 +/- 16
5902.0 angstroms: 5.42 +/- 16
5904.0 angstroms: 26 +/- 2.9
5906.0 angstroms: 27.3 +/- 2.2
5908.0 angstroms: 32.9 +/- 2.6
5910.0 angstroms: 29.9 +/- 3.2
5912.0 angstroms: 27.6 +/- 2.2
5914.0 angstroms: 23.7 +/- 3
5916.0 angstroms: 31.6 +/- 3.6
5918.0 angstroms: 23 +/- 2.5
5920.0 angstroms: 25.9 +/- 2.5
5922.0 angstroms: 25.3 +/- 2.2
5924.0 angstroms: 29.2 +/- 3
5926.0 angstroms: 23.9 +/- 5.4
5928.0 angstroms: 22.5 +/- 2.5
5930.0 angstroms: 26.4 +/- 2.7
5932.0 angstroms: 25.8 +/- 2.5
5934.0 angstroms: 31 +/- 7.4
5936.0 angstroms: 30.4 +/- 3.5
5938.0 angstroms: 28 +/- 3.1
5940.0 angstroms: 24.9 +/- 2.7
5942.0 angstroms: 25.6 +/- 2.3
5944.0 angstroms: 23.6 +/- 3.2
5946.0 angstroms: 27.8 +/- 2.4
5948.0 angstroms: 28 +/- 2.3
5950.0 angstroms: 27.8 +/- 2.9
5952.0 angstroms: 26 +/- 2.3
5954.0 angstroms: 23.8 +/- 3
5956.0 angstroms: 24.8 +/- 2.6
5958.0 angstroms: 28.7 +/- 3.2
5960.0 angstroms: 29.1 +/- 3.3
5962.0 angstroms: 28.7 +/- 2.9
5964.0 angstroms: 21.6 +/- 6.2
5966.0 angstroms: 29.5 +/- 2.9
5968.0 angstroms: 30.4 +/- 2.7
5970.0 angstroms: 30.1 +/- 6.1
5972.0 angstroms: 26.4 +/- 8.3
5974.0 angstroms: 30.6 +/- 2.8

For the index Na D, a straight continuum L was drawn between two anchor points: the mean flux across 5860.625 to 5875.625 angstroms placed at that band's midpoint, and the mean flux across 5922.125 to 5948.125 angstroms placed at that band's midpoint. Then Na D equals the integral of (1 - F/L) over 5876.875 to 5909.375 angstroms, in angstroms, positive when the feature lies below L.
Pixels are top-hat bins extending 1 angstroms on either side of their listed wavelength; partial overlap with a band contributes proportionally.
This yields 5.1 angstroms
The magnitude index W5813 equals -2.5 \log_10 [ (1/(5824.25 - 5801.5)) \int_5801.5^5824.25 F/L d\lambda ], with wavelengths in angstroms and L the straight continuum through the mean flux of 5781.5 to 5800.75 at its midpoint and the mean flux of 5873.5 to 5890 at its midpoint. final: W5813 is 0.13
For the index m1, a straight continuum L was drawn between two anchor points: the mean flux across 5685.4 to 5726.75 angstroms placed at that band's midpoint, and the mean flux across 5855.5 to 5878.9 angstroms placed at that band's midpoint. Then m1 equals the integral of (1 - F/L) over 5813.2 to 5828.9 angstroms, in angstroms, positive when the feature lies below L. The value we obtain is 4.9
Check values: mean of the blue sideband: 27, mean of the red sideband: 27.6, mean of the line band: 18.9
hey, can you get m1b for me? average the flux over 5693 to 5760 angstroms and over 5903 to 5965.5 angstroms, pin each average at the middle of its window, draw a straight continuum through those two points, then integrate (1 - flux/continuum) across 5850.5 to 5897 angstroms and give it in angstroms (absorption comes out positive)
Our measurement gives 2.23 angstroms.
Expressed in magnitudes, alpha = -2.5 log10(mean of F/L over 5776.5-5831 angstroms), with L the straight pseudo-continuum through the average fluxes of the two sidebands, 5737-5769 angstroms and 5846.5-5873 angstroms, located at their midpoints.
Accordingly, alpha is 0.11 mag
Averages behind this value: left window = 28.1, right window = 28.5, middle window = 25.5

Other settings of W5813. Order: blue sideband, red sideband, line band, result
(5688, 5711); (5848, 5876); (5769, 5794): -0.07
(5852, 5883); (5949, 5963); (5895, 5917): 0.12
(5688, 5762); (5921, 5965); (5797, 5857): 0.04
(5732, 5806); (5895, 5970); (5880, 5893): 0.16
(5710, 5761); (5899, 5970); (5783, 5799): 0.08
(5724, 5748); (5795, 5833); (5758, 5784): -0.05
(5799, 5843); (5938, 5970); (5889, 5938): 0.07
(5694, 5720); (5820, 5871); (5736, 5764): -0.08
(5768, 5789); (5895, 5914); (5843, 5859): -0.12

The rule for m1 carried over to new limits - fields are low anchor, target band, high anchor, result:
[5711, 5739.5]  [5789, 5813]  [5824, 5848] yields 0.5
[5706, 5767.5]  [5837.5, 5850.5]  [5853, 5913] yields -2.1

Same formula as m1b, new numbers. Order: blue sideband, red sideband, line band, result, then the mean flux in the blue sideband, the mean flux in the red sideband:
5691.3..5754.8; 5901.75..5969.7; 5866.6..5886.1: 0.59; 27.6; 26.6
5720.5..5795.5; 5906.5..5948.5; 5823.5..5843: 0.39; 28.2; 27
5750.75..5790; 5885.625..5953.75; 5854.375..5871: -1.66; 26.9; 25.1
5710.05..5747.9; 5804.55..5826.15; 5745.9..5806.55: -4.87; 29.5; 21.8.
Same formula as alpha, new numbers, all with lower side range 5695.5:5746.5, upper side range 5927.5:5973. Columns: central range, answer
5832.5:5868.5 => -0.06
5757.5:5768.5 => 0.06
